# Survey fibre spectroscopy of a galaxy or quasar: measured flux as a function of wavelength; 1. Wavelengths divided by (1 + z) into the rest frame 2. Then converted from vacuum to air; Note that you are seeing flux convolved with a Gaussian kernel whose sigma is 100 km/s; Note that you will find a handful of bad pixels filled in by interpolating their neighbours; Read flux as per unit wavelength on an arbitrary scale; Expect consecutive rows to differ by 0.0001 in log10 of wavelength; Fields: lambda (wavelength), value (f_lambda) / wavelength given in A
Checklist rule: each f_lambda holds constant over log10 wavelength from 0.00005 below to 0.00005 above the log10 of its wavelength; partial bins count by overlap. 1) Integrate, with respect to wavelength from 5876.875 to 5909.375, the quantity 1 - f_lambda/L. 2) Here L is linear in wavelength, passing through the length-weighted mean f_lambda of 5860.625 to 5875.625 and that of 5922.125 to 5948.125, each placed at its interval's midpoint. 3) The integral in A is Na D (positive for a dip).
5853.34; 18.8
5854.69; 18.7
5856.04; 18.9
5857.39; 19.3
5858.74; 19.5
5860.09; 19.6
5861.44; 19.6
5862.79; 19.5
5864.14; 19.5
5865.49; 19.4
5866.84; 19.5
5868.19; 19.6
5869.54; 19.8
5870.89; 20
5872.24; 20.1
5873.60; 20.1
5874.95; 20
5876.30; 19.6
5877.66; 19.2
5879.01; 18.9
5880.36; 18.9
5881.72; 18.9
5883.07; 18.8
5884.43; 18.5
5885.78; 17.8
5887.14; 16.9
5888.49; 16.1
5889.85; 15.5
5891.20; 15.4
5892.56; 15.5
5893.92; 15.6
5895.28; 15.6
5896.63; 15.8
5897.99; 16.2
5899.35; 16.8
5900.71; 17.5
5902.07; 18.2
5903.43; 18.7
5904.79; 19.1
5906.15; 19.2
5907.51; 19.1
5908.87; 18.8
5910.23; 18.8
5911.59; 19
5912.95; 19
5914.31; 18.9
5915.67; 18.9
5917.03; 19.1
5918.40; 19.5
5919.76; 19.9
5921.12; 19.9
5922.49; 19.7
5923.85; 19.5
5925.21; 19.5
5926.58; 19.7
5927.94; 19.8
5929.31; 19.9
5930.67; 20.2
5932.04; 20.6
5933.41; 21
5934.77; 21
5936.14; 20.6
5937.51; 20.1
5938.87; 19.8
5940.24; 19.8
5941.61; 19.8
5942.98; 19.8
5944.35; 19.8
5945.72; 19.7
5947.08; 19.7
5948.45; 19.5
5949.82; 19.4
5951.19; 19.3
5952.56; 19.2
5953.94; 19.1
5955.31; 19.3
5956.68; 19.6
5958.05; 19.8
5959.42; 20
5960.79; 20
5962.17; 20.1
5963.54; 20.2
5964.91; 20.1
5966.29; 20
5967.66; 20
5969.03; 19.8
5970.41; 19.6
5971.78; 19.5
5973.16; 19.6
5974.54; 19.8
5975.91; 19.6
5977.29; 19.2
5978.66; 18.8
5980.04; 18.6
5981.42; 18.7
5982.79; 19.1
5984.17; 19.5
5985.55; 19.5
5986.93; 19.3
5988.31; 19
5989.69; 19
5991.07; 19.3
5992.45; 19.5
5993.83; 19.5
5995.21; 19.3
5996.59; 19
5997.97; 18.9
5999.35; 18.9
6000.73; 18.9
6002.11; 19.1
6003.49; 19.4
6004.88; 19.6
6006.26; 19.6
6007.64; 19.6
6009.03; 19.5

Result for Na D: 3.76 A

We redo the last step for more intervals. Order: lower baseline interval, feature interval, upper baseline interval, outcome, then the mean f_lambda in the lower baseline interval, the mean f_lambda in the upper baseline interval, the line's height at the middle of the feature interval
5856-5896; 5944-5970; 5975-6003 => -1.0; 18.5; 19.1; 19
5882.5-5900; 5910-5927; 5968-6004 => -2.0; 16.5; 19.3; 17.3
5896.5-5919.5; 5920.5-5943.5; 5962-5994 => -1.5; 18.5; 19.5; 18.8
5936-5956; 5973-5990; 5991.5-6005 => 0.1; 19.6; 19.2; 19.3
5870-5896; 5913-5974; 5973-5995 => -3.4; 18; 19.2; 18.7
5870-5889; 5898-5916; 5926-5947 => 0.9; 18.9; 20.1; 19.5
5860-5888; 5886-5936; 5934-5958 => 2.7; 19.2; 19.7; 19.5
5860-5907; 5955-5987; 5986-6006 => -1.0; 18.3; 19.2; 19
